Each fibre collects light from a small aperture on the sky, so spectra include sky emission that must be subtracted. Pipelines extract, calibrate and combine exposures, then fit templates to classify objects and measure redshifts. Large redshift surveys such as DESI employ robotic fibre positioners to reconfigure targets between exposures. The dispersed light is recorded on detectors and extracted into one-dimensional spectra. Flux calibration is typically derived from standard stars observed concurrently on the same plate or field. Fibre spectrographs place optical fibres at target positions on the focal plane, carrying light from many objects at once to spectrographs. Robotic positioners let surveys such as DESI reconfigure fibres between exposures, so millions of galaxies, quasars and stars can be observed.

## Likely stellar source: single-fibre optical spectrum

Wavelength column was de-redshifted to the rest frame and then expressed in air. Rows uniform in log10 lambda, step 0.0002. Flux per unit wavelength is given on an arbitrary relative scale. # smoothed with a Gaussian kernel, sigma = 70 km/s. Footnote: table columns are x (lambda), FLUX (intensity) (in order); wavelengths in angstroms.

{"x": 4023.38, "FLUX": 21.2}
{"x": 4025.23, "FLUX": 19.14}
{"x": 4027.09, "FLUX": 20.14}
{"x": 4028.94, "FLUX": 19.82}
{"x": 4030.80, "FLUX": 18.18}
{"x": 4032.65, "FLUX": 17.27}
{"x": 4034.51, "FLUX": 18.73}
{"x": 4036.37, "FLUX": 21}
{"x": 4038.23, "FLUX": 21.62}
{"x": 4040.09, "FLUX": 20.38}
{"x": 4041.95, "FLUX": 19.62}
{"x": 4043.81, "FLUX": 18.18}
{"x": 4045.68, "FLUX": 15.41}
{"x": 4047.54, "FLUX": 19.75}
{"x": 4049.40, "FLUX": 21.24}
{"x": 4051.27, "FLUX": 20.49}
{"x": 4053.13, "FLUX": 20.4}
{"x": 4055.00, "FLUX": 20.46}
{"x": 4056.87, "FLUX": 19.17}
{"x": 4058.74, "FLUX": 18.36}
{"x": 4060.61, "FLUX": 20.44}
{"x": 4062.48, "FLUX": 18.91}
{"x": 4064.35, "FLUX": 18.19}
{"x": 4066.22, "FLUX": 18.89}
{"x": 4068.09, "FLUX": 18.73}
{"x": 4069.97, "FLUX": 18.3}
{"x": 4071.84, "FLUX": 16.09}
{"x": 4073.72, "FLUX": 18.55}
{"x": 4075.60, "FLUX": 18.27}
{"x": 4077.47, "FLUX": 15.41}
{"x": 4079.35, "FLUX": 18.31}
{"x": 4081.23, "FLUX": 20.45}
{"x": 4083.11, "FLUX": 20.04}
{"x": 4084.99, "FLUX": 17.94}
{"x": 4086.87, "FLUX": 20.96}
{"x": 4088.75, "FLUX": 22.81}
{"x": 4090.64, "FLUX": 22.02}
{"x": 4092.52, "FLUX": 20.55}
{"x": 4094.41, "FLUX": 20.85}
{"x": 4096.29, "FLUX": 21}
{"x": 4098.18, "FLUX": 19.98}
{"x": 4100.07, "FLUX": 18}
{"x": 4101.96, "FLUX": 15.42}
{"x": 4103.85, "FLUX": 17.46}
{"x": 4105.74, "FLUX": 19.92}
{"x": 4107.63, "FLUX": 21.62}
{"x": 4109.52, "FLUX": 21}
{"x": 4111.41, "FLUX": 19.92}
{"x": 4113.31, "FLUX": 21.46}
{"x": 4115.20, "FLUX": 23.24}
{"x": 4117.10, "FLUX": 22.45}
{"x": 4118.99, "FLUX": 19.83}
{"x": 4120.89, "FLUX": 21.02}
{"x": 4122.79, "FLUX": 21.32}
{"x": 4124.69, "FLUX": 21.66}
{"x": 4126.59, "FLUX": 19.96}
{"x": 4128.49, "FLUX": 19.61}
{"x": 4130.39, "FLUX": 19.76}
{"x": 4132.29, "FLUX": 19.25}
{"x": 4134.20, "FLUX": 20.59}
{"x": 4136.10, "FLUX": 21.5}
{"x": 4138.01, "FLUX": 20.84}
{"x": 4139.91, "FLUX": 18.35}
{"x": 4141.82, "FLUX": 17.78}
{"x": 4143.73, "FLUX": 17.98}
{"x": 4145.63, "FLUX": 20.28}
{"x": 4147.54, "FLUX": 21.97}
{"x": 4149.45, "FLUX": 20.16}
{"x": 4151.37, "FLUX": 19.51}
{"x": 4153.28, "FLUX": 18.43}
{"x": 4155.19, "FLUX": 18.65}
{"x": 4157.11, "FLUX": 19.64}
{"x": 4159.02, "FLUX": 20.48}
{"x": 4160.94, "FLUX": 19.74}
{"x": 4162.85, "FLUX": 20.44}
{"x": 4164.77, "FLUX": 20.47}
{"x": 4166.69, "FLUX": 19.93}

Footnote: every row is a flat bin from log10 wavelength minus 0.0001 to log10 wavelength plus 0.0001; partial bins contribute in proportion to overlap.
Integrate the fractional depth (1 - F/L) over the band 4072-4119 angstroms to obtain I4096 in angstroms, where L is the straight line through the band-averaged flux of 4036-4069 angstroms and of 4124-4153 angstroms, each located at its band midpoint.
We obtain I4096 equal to -0.3 angstroms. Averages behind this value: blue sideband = 19.5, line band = 19.8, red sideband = 19.9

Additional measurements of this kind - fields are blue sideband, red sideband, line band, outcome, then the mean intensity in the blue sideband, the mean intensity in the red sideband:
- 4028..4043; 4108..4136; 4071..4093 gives 1.1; 19.6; 20.8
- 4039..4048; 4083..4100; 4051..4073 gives 0.5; 18.7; 20.6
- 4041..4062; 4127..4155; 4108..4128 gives -1.6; 19.4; 19.7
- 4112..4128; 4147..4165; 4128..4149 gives 0.7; 21.3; 19.9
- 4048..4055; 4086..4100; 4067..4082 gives 2.0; 20.6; 21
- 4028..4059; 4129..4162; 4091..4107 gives 0.2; 19.4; 19.7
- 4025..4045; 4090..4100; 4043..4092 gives 2.2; 19.4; 20.6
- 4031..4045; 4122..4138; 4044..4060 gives 0.2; 19.4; 20.5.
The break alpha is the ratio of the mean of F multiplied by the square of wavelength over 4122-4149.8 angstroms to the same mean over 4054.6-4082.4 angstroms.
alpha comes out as 1.12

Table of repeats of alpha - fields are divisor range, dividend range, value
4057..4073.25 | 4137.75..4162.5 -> 1.10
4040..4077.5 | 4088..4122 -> 1.11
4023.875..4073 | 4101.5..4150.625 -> 1.09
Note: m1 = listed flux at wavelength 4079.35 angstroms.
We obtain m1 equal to 18.31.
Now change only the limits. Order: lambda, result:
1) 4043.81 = 18.18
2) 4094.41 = 20.85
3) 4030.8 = 18.18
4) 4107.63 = 21.62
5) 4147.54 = 21.97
